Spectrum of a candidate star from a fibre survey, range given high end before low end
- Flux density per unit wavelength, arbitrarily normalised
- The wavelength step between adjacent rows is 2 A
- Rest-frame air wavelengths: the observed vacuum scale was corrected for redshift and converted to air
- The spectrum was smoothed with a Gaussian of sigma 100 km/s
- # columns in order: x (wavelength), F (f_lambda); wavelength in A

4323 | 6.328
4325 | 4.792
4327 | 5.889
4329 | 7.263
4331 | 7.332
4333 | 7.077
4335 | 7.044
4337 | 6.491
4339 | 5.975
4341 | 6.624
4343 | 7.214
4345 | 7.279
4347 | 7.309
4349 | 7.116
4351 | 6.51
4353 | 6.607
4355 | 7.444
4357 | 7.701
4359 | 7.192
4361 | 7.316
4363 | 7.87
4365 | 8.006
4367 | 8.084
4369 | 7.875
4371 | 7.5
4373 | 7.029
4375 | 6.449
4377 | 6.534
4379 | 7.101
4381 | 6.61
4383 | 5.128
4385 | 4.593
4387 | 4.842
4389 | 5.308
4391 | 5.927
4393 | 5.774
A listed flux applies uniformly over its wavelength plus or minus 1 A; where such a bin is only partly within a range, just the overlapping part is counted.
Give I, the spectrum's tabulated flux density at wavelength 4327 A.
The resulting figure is 5.889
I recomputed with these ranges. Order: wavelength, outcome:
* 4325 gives 4.792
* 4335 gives 7.044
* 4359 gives 7.192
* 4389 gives 5.308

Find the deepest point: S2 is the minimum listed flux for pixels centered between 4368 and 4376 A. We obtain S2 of 6.449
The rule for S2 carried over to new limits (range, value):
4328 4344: 5.975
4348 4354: 6.51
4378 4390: 4.593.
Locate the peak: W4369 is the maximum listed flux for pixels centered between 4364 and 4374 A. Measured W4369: 8.084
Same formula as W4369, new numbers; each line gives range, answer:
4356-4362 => 7.701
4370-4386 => 7.5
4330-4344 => 7.332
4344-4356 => 7.444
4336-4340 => 6.491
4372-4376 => 7.029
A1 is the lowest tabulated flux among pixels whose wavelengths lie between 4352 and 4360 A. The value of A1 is 6.607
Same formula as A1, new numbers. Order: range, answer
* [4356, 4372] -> 7.192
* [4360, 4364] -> 7.316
